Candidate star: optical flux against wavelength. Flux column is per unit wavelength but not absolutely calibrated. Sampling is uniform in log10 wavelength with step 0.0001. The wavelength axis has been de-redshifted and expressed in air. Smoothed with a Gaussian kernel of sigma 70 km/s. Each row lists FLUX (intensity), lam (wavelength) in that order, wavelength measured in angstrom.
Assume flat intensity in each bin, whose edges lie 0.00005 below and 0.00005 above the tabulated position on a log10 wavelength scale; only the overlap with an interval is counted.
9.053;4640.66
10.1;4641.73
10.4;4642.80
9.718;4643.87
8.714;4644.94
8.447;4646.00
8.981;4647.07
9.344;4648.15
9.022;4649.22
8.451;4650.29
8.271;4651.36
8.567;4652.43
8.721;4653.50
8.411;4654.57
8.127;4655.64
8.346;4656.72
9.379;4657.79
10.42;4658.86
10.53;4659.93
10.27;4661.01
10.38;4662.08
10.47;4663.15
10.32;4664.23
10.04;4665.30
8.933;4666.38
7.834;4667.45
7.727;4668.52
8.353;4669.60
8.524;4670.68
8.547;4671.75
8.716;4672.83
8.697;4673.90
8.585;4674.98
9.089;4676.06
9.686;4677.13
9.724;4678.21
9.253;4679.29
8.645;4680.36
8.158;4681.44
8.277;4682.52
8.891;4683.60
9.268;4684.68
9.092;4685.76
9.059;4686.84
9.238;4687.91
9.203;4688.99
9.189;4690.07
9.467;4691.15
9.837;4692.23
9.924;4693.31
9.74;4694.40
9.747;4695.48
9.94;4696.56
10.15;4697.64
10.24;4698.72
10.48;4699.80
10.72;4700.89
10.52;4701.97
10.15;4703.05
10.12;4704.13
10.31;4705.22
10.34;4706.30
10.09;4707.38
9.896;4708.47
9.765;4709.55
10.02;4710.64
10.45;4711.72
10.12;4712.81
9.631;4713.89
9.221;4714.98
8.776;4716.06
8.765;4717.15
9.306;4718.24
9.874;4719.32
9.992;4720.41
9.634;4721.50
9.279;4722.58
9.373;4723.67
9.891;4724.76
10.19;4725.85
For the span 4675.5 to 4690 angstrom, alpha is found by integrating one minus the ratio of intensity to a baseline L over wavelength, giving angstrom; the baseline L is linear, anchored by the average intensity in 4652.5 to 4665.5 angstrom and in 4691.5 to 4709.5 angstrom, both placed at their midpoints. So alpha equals 1.2 angstrom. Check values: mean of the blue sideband 9.57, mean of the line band 9.05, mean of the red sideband 10.1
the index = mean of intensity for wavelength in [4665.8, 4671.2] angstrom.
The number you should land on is 8.28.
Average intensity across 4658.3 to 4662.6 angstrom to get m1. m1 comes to 10.4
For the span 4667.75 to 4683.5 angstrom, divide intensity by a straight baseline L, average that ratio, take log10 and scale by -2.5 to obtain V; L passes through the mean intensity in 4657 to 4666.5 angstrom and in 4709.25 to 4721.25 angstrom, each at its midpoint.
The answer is 0.15 mag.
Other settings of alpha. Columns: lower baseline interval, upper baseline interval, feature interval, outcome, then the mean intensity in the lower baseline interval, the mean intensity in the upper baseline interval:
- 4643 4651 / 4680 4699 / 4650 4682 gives 0.4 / 9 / 9.33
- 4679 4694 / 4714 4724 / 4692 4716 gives -2.1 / 9.11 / 9.37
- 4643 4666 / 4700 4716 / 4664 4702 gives 1.8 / 9.3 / 10.1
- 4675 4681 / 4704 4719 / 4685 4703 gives -0.6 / 9.21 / 9.76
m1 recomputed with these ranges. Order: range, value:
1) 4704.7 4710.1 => 10.1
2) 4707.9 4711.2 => 9.89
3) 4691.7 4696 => 9.79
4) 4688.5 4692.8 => 9.43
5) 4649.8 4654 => 8.51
